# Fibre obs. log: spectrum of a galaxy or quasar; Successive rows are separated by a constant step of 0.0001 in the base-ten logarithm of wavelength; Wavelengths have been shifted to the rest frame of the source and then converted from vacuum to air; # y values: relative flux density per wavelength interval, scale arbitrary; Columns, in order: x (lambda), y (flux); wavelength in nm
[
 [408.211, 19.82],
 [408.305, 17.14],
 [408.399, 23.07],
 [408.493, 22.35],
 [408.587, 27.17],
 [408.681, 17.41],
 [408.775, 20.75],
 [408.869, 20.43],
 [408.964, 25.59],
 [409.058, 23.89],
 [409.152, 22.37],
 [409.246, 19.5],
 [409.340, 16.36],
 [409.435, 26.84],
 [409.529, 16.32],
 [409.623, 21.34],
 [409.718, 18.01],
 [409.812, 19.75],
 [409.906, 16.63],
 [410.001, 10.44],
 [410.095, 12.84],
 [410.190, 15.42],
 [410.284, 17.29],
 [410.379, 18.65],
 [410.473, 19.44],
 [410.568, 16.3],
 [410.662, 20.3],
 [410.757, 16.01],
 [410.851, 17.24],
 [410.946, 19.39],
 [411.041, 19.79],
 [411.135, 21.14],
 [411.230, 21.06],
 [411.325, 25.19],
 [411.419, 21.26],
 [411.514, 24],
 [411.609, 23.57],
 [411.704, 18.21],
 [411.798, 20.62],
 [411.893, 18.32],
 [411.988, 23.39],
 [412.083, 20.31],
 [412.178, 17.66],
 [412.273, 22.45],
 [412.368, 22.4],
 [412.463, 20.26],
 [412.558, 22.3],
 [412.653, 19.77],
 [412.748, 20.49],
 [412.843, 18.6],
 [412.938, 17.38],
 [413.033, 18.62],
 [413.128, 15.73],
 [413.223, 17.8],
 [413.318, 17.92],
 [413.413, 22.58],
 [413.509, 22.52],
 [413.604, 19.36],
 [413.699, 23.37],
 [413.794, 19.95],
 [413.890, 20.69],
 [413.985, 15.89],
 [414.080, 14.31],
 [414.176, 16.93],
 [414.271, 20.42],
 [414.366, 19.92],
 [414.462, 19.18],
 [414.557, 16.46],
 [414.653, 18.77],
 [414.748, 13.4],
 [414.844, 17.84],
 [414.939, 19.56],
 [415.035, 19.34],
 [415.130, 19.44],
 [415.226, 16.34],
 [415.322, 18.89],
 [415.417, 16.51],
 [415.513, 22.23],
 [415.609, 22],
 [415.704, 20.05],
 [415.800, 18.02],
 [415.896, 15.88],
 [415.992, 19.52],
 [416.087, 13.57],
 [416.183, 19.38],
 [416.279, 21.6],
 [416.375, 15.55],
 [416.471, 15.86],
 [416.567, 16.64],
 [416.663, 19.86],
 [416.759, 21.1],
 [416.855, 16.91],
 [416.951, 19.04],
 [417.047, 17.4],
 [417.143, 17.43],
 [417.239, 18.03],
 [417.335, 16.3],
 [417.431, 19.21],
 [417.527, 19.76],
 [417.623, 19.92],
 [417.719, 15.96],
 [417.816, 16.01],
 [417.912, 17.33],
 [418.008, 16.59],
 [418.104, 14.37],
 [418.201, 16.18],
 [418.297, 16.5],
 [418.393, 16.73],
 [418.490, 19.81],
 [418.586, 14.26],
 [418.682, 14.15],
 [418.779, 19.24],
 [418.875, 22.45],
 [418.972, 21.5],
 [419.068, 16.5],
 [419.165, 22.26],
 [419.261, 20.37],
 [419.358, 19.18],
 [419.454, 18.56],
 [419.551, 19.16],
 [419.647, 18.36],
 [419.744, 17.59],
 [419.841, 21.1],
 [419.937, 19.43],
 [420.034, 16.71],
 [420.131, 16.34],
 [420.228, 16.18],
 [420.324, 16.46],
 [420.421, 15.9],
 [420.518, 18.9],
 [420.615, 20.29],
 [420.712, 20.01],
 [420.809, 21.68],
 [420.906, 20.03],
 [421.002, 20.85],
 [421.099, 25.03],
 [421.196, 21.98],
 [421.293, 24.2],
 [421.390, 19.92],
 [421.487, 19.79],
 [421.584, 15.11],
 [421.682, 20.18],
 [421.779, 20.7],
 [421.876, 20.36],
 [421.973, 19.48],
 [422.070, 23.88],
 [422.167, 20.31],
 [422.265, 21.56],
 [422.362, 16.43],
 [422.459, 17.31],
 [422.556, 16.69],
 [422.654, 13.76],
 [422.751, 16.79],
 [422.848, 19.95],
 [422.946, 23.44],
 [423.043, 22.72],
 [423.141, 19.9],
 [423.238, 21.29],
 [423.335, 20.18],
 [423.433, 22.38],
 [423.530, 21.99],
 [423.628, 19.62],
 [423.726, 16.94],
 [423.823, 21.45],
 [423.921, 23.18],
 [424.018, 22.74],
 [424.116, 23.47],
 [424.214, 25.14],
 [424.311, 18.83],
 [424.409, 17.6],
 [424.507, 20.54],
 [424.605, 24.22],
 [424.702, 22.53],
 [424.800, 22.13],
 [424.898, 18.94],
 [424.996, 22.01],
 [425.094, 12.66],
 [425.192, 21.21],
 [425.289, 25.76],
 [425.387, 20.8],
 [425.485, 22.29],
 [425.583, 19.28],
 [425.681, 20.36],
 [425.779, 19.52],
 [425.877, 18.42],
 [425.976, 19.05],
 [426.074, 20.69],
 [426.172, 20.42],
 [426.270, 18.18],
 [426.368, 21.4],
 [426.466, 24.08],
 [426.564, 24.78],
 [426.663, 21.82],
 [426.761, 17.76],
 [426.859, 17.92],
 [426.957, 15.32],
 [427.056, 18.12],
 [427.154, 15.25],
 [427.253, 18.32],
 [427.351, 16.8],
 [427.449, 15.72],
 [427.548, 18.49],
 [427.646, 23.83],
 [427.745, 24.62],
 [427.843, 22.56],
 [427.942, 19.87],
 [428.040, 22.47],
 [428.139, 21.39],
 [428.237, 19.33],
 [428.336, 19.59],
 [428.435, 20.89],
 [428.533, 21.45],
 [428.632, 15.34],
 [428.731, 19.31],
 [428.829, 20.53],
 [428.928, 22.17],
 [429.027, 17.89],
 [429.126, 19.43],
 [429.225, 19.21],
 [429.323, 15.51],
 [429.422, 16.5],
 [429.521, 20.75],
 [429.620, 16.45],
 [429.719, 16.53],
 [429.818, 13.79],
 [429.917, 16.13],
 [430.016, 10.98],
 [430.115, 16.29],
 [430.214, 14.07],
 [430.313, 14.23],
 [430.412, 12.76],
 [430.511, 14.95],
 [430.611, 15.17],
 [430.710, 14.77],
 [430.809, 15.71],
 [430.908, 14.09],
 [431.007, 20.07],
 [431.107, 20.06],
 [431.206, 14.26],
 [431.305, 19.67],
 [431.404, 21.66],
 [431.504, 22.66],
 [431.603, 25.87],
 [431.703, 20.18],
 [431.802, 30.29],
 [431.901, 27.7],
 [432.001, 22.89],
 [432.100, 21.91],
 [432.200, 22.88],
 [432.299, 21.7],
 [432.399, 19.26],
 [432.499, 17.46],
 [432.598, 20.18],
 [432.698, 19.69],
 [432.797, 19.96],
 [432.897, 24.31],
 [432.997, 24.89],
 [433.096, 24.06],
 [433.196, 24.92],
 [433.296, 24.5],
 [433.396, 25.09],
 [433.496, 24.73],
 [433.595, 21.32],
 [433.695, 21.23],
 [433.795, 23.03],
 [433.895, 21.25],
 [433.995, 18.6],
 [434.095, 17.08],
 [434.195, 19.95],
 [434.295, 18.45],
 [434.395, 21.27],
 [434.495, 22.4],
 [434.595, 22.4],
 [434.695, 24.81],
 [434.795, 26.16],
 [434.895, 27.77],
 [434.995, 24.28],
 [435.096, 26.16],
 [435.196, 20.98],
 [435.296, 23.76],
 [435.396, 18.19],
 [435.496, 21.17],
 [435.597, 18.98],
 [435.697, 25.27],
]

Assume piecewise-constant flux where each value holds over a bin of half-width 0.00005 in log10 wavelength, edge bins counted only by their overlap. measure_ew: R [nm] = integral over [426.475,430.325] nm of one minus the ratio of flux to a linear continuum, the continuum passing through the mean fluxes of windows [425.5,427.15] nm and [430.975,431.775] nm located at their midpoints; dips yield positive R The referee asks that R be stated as 0.30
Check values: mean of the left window 19.7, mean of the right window 20.8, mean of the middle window 18.6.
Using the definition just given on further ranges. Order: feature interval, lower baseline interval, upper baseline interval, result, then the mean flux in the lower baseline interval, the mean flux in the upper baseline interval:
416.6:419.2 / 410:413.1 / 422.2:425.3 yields 0.26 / 19.5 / 20.4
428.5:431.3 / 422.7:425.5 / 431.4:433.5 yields 0.71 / 21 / 23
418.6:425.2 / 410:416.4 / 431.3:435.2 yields 0.25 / 19.1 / 22.6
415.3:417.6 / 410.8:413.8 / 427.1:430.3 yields 0.18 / 20.4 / 18.4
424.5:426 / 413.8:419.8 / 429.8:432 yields -0.21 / 18.1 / 18.1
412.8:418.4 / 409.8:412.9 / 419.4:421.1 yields 0.28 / 19.4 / 18.9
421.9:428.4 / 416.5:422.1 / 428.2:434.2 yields -0.36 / 18.8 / 19.6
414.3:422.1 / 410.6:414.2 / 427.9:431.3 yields 0.18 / 19.9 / 17.4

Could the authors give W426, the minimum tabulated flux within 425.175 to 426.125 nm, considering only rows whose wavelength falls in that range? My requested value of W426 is 18.42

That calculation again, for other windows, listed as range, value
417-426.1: 12.66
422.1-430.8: 10.98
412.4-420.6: 13.4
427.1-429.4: 15.25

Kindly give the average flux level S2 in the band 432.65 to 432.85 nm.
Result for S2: 19.9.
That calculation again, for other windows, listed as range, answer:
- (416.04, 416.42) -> 17.5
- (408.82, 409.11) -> 23.2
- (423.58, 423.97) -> 20.3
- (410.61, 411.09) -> 18.6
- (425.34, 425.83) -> 20.4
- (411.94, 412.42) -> 21.2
